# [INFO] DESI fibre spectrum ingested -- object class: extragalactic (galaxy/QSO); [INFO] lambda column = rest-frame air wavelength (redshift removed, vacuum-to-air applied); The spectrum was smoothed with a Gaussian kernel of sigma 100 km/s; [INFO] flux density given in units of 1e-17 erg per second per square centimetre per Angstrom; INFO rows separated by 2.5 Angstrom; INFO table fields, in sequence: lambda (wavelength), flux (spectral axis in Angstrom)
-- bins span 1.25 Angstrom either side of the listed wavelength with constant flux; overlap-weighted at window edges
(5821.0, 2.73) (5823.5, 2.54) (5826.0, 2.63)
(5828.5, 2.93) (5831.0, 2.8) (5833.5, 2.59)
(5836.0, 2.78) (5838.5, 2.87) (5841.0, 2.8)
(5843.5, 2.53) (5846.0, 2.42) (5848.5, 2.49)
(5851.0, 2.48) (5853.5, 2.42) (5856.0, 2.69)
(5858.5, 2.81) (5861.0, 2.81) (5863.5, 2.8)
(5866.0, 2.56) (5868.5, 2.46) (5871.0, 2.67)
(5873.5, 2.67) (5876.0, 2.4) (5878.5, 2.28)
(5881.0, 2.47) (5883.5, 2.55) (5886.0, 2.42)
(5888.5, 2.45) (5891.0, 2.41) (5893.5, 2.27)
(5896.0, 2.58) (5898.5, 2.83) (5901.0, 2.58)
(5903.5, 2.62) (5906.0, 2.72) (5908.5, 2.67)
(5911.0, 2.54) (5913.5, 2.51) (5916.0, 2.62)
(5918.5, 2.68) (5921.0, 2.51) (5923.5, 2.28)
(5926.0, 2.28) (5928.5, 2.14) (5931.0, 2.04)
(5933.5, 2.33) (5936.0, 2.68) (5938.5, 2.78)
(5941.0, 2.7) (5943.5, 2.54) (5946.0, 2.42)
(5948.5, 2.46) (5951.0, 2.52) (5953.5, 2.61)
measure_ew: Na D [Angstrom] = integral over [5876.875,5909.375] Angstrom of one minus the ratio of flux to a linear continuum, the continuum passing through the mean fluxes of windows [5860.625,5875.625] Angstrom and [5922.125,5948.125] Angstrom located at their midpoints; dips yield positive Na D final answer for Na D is 0.4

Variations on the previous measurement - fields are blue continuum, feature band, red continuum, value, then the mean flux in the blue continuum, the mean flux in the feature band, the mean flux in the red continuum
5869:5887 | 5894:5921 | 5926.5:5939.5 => -2.1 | 2.49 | 2.62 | 2.38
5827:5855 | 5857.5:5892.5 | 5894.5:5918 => 1.1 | 2.65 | 2.55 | 2.63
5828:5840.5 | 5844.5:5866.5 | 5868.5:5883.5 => 0.2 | 2.79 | 2.61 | 2.5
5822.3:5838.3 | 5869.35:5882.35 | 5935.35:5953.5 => 0.8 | 2.72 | 2.5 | 2.58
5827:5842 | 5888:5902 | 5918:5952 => 0.3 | 2.79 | 2.52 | 2.45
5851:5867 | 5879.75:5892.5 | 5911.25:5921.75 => 0.8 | 2.67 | 2.46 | 2.58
